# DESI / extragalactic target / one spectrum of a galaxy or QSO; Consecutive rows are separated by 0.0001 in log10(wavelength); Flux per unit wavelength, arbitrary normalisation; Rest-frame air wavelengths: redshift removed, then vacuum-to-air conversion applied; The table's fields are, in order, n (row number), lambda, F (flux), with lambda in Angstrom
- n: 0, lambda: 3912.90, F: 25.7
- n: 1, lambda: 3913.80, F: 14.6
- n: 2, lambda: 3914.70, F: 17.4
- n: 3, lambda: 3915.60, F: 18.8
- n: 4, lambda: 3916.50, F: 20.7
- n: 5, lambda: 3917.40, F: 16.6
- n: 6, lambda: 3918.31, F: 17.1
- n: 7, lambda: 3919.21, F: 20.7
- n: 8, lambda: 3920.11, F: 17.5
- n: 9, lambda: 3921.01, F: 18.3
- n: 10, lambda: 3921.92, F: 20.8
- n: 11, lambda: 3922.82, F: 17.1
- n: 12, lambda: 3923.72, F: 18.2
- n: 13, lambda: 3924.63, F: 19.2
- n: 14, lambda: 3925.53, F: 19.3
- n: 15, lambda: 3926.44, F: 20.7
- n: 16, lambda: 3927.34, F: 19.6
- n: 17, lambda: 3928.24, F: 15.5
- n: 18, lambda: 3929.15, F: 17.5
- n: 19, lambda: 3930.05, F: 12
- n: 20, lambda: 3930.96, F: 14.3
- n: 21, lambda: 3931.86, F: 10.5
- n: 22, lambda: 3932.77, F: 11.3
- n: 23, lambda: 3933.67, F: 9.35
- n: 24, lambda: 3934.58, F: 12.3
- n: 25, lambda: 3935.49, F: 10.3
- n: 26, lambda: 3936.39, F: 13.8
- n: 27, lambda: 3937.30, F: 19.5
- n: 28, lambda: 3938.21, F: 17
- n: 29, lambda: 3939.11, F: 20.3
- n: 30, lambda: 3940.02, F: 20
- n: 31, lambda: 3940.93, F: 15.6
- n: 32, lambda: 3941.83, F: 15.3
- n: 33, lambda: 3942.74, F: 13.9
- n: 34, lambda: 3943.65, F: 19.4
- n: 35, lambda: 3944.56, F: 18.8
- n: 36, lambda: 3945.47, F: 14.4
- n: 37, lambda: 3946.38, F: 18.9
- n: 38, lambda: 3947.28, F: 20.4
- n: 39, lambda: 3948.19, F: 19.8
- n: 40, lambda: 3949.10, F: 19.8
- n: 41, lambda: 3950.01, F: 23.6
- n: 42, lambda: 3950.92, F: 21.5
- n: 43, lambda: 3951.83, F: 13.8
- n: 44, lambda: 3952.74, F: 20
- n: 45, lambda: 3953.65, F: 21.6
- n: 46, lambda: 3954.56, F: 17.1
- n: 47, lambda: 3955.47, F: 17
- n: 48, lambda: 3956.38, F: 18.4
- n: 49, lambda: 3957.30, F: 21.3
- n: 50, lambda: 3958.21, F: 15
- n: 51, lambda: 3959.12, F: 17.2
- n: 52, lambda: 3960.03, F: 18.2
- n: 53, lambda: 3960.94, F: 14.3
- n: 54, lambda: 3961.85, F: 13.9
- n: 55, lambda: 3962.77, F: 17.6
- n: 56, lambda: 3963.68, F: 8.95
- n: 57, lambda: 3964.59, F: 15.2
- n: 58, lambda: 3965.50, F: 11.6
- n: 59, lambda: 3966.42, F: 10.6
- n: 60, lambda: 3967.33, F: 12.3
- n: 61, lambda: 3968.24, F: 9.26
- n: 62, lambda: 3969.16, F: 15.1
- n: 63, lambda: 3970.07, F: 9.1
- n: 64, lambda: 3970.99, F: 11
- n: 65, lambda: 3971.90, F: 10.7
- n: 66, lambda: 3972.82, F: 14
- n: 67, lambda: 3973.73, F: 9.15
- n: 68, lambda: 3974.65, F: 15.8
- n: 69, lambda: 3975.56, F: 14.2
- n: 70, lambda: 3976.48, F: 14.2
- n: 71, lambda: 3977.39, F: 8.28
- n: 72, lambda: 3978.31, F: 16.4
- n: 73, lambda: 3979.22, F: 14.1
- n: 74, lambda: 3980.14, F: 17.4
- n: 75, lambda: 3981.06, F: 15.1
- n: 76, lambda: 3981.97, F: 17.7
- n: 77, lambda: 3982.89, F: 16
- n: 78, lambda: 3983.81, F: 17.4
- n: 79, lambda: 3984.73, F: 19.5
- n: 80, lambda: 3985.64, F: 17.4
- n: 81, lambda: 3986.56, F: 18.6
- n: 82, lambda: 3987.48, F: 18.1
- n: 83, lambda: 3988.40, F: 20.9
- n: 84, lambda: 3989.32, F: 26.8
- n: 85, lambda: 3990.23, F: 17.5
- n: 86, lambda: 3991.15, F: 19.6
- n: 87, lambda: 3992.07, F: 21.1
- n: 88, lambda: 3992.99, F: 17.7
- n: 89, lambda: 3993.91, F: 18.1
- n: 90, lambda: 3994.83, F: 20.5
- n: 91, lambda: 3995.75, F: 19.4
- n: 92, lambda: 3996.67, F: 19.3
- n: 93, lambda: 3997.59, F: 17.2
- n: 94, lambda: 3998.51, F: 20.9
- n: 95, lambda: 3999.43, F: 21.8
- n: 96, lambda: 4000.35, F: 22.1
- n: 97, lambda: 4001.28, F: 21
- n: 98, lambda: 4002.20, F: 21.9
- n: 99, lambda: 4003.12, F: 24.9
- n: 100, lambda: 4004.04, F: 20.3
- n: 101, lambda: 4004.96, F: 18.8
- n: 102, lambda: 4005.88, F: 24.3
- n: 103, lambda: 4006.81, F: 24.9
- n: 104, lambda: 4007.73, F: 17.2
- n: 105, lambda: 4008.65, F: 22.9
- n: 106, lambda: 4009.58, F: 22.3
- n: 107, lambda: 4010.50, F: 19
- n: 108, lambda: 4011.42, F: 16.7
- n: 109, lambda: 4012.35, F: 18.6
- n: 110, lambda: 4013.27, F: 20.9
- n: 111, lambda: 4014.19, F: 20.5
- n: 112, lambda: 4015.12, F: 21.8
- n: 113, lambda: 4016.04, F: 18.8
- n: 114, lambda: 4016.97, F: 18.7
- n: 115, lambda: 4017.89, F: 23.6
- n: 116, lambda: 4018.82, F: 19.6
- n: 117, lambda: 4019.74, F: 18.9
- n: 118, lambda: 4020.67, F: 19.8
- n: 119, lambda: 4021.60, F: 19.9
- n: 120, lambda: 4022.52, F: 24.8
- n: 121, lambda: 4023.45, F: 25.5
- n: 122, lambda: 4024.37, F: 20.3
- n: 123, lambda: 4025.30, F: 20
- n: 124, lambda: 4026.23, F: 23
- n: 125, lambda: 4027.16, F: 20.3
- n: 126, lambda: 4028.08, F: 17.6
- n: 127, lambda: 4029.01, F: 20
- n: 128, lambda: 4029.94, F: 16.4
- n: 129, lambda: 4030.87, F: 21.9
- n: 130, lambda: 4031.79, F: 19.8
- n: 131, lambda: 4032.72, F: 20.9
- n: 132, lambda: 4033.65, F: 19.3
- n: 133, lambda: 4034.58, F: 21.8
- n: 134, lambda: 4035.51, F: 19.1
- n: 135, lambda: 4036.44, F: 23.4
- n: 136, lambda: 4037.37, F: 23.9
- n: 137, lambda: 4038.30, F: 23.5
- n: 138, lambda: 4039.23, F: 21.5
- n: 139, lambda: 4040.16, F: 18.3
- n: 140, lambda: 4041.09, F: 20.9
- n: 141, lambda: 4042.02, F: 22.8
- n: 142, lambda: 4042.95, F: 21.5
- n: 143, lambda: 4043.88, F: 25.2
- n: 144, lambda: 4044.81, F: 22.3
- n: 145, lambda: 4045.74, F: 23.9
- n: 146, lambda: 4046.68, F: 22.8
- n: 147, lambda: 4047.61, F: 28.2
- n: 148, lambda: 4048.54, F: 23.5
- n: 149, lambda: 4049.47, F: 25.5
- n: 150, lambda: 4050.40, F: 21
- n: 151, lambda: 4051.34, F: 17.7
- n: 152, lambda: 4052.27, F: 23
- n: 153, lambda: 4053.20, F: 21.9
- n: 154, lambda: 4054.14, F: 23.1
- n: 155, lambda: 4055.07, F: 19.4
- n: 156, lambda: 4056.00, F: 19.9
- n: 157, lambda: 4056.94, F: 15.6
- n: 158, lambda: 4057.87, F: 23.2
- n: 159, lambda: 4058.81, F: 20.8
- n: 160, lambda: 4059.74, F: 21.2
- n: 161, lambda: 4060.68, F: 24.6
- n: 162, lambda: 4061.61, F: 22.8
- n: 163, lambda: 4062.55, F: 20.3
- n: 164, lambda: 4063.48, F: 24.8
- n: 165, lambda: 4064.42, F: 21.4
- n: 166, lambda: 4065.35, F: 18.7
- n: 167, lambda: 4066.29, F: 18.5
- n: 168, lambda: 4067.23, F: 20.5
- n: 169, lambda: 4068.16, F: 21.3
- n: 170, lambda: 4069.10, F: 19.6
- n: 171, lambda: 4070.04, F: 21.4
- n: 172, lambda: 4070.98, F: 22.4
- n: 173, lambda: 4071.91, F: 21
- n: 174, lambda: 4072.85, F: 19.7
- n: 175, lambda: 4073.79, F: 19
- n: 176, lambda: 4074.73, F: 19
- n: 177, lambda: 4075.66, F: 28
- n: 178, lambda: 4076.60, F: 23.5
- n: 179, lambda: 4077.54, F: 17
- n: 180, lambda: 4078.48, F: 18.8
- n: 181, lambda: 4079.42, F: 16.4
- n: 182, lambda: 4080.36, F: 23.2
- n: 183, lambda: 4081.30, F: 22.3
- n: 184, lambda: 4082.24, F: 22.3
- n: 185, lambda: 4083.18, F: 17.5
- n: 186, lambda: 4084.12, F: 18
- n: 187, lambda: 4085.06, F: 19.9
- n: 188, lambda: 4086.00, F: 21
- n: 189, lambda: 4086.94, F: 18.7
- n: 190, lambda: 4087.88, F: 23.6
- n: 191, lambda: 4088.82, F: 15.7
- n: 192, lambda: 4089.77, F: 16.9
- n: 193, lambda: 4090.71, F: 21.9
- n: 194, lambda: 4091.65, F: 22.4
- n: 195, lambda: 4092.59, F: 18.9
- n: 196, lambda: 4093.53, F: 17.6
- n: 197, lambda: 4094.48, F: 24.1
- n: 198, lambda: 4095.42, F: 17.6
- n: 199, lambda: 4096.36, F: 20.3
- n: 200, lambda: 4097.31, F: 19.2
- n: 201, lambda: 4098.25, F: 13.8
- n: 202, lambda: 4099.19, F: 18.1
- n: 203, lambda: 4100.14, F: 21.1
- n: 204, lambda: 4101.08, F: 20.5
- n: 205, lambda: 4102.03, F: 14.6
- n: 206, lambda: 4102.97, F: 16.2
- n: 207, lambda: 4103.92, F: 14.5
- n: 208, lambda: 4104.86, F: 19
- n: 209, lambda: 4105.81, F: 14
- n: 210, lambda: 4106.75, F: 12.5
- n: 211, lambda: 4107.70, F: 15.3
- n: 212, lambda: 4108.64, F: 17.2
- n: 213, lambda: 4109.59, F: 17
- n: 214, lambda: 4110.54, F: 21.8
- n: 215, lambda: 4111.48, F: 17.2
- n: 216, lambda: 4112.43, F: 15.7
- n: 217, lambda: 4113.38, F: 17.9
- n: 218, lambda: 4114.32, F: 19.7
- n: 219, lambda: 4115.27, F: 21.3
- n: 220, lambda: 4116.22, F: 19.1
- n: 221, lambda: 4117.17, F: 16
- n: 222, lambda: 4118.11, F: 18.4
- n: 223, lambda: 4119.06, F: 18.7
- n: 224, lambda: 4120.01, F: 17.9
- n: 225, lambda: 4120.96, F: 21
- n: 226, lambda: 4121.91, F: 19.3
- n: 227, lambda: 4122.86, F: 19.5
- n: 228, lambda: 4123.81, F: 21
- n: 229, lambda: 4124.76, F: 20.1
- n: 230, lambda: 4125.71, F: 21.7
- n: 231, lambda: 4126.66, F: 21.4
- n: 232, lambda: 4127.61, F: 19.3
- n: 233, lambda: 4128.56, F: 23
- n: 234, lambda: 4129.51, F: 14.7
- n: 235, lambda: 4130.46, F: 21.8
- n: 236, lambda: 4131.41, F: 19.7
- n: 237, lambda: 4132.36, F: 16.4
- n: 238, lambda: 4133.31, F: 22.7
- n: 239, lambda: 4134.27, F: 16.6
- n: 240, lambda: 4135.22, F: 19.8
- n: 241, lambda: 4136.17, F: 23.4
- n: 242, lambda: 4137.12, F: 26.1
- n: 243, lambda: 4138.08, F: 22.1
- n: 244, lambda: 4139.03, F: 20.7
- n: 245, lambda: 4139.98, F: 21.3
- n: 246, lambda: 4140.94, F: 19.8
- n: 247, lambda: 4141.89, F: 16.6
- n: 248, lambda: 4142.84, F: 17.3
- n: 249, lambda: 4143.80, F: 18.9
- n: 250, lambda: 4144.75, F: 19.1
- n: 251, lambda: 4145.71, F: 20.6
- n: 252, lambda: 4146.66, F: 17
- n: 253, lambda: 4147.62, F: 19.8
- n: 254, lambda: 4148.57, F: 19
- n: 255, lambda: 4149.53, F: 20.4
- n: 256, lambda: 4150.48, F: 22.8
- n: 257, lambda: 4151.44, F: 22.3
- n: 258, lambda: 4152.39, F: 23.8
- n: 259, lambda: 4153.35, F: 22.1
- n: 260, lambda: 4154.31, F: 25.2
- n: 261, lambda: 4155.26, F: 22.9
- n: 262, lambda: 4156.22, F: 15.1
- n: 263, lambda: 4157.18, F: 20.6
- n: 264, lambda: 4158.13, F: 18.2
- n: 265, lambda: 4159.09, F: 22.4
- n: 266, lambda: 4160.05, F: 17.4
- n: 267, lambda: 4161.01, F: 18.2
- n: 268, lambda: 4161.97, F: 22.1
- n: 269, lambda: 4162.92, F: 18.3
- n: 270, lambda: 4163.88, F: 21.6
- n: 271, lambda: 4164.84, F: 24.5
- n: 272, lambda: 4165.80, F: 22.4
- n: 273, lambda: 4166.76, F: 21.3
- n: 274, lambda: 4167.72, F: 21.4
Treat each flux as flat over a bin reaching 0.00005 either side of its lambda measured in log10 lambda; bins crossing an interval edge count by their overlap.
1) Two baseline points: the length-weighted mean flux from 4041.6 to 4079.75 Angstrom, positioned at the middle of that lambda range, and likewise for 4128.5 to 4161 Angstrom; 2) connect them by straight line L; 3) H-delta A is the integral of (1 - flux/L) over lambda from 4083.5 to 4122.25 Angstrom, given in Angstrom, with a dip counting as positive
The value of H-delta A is 4.6 Angstrom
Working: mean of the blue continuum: 21.5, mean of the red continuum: 20.2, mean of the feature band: 18.4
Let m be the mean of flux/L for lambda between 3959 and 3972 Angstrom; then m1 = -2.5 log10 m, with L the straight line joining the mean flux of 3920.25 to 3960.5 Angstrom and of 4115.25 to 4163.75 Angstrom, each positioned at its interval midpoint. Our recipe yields 0.33 mag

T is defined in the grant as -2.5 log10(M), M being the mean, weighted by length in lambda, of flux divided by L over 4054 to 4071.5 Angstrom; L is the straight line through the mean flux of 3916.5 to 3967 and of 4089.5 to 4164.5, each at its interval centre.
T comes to -0.14 mag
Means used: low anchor 16.8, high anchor 19.4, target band 21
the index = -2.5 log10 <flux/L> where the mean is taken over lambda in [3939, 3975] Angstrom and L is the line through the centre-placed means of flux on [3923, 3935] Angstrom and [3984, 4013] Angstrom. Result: 0.08 mag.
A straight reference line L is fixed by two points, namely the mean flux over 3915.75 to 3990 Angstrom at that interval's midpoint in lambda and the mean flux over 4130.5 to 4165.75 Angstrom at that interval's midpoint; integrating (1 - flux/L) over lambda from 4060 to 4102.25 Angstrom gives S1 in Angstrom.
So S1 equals -2.65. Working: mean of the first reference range 16.3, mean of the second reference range 20.5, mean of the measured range 20.2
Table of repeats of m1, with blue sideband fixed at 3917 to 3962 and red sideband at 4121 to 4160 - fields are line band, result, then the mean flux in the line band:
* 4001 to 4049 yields -0.15 mag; 21.3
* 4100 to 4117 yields 0.14 mag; 17.4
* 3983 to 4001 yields -0.09 mag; 19.6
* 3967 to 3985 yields 0.28 mag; 13.8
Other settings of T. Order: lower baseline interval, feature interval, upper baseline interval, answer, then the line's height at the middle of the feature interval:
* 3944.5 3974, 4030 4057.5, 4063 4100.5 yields -0.16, 18.8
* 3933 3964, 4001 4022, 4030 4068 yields -0.04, 19.9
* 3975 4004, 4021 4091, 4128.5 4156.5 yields -0.10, 19.4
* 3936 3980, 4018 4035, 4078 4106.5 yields -0.19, 17.4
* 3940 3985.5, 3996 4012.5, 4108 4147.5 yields -0.24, 16.7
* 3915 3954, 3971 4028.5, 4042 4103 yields 0.00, 18.9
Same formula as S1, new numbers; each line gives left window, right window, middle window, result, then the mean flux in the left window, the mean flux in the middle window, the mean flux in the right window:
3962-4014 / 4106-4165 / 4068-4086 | -1.7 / 17.4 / 20.5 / 19.7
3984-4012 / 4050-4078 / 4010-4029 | 0.1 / 20.3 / 20.4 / 21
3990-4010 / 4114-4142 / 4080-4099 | 0.5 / 20.6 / 19.7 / 20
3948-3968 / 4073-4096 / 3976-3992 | -0.1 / 16.6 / 17.4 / 20.1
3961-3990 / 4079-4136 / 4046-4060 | -3.8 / 14.7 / 21.8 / 18.9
